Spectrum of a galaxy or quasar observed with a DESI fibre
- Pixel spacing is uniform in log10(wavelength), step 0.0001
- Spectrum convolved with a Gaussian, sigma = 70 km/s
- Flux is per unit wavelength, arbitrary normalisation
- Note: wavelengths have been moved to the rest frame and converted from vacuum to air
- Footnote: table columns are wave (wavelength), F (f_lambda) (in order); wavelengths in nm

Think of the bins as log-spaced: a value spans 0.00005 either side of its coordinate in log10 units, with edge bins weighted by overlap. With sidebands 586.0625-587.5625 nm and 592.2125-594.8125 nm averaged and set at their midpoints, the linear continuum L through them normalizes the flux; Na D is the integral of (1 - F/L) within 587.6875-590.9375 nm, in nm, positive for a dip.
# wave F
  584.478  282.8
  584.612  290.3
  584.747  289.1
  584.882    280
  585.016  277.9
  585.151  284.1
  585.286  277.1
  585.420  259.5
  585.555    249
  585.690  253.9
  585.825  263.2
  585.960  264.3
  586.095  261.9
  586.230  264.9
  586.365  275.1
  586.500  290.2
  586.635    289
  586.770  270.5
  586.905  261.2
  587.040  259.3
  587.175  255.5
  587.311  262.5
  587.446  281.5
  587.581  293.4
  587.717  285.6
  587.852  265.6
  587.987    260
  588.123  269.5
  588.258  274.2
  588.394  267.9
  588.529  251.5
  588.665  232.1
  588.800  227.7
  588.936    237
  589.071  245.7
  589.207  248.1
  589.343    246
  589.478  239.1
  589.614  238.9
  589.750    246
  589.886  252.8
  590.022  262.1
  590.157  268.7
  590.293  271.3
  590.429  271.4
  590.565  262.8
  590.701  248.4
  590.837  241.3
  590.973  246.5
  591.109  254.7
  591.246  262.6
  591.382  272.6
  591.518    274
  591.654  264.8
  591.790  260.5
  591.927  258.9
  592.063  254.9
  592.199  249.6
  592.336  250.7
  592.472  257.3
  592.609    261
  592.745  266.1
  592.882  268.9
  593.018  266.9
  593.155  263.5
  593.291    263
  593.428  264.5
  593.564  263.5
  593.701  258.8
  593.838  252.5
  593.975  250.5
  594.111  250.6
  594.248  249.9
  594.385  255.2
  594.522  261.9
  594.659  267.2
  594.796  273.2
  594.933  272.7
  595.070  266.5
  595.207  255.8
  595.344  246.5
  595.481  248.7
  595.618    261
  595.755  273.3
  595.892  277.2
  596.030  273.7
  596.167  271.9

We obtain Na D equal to 0.15 nm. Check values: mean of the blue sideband 271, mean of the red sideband 260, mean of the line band 254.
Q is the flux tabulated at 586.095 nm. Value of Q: 261.9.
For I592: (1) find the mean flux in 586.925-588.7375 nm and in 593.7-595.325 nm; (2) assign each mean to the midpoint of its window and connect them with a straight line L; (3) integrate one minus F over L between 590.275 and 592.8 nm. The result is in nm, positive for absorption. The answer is 0.03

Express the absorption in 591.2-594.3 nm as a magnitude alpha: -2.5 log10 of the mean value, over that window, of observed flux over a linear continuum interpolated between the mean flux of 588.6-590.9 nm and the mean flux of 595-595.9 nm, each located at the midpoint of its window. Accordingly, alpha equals -0.022 mag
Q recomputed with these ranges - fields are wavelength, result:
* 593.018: 266.9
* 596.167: 271.9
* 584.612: 290.3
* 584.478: 282.8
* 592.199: 249.6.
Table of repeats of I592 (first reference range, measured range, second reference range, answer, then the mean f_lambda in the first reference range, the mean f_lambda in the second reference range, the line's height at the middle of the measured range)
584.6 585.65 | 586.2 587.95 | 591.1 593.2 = -0.02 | 275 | 262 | 271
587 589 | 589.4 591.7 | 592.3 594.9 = 0.03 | 262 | 261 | 261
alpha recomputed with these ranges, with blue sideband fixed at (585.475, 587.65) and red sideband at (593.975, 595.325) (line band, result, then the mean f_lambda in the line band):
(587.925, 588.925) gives 0.05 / 254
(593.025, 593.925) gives 0.00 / 261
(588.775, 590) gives 0.09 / 244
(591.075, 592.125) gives 0.00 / 263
